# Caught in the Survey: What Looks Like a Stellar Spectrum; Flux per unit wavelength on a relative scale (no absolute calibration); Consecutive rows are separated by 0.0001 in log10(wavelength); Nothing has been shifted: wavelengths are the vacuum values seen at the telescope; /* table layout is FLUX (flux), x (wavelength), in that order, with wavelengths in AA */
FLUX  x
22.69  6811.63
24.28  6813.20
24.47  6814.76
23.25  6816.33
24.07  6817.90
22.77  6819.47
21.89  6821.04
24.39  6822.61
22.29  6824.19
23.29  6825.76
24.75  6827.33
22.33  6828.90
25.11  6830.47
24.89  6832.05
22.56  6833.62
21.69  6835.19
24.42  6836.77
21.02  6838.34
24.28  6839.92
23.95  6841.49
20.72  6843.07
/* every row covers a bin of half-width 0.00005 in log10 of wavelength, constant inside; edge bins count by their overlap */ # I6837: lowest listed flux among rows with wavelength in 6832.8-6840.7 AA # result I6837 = 21.02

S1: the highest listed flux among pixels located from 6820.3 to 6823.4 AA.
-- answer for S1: 24.39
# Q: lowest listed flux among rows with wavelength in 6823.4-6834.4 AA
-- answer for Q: 22.29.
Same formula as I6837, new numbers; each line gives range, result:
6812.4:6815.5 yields 24.28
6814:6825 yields 21.89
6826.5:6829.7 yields 22.33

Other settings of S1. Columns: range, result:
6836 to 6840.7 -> 24.42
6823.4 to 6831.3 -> 25.11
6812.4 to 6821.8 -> 24.47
